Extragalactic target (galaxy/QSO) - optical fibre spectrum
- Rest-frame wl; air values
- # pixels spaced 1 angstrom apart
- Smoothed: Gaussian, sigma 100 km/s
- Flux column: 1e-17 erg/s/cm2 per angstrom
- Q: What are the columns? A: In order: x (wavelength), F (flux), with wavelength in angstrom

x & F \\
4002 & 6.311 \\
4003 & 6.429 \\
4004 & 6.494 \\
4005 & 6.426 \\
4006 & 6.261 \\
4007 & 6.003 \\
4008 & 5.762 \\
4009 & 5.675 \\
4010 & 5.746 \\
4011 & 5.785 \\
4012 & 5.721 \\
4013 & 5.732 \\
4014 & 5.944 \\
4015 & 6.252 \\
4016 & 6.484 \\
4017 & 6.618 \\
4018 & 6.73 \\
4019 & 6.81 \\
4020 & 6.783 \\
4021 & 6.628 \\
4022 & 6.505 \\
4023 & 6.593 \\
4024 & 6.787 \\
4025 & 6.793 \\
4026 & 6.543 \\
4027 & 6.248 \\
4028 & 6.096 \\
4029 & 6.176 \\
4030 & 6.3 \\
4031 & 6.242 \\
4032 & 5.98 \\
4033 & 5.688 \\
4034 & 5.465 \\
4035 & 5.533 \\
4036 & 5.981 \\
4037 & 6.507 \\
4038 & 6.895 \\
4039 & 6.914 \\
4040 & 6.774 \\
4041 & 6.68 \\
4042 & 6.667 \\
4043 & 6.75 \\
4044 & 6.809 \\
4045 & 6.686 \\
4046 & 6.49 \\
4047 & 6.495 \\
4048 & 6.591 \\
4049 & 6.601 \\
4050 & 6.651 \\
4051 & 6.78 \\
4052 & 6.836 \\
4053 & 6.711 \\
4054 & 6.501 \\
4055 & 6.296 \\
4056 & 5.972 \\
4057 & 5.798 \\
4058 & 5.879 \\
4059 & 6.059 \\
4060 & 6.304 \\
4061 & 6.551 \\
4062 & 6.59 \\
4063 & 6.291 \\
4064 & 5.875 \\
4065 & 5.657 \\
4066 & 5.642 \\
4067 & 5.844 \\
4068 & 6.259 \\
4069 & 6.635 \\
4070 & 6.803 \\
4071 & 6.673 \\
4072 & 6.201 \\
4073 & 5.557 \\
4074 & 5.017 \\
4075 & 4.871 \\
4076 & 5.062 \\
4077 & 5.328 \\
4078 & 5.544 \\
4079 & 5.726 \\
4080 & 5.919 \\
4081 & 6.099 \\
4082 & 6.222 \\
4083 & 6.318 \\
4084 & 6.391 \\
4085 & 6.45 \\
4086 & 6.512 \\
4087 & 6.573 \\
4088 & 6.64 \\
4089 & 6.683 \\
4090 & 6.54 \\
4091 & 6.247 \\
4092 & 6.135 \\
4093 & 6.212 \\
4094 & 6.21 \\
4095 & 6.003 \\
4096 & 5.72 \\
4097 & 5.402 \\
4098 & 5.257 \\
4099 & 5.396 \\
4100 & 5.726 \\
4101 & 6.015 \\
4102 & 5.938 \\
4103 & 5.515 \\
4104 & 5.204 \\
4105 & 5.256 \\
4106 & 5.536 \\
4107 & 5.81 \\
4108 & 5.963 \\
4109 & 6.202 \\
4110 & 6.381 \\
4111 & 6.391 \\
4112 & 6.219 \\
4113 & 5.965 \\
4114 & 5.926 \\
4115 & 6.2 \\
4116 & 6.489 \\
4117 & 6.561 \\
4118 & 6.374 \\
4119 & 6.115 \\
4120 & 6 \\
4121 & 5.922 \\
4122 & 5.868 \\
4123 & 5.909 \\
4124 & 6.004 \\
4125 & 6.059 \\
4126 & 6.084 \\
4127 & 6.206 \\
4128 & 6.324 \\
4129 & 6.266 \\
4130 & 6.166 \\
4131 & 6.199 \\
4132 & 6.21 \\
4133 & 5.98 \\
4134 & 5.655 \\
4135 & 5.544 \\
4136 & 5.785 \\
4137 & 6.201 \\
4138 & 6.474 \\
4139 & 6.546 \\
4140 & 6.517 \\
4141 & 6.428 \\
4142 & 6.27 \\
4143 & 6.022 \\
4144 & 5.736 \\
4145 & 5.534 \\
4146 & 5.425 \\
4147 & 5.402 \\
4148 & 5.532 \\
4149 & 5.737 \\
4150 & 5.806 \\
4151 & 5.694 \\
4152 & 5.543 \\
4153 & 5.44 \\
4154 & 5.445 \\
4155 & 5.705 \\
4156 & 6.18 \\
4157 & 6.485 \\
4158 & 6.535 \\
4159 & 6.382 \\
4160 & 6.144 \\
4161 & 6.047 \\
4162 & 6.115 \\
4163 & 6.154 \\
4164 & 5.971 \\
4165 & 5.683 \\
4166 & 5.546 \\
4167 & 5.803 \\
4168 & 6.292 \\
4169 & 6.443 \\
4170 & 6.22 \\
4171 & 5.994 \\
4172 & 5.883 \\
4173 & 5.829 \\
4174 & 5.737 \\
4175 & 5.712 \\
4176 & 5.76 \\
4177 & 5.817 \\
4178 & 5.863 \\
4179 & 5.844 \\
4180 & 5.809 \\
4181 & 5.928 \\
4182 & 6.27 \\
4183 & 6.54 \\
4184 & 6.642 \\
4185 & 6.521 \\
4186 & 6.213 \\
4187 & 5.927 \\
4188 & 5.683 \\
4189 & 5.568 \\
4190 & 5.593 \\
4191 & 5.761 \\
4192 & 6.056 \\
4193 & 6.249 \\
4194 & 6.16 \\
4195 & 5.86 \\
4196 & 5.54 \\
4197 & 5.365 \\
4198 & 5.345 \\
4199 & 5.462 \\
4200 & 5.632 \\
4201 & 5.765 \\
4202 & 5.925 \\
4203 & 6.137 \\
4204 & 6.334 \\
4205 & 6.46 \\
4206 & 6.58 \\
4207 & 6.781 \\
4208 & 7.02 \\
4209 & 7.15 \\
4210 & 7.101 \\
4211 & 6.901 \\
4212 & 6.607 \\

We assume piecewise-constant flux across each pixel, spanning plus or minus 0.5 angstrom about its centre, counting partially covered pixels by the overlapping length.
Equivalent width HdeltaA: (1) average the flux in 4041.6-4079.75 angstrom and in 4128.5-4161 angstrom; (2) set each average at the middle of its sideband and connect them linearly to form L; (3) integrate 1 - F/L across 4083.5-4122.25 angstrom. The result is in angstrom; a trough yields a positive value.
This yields 0.2 angstrom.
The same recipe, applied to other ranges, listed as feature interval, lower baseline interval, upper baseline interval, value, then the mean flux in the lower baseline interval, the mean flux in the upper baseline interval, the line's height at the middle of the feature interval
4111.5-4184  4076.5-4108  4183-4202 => -1.3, 5.95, 5.87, 5.91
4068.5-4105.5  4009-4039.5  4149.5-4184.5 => 1.2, 6.27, 5.98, 6.14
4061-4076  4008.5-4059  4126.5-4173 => 0.6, 6.36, 5.99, 6.25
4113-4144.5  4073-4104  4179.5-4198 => -1.1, 5.9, 5.97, 5.93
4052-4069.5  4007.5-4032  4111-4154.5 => 0.0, 6.28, 6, 6.18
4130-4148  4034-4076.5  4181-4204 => 0.2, 6.27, 5.93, 6.06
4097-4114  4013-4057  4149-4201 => 1.1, 6.44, 5.92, 6.18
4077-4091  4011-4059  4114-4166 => -0.1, 6.39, 6.02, 6.22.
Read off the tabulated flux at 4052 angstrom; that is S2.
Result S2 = 6.836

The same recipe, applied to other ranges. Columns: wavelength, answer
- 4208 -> 7.02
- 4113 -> 5.965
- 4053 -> 6.711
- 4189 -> 5.568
